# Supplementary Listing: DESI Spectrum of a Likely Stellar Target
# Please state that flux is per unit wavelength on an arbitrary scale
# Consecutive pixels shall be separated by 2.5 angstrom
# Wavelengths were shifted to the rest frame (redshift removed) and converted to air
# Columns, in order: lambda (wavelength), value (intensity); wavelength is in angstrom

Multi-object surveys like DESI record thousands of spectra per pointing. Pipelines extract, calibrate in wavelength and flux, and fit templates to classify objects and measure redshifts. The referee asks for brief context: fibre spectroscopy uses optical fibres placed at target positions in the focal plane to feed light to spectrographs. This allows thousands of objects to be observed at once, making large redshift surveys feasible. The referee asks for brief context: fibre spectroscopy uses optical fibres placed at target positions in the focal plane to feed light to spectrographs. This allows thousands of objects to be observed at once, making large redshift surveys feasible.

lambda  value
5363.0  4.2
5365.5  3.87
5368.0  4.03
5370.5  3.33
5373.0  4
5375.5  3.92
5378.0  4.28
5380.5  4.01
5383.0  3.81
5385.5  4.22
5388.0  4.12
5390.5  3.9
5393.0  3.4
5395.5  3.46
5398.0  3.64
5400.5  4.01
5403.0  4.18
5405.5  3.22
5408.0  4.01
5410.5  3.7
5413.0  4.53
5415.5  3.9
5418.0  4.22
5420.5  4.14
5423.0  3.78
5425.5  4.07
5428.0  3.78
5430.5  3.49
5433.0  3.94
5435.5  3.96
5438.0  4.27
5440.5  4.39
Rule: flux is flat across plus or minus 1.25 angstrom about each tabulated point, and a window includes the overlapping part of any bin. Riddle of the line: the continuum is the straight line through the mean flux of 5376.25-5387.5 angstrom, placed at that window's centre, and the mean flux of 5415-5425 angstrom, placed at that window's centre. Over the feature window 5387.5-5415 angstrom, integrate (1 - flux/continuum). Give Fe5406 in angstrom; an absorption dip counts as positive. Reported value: 1.50 angstrom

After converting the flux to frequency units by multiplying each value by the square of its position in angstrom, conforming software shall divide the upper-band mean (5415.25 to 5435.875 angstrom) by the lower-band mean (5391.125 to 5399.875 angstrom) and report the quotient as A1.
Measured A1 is 1.11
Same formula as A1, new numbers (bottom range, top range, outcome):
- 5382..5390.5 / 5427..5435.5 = 0.95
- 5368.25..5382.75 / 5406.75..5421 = 1.06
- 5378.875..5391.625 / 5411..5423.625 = 1.03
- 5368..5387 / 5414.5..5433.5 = 1.01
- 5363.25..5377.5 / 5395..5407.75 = 0.98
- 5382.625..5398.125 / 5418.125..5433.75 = 1.04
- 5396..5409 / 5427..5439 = 1.04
